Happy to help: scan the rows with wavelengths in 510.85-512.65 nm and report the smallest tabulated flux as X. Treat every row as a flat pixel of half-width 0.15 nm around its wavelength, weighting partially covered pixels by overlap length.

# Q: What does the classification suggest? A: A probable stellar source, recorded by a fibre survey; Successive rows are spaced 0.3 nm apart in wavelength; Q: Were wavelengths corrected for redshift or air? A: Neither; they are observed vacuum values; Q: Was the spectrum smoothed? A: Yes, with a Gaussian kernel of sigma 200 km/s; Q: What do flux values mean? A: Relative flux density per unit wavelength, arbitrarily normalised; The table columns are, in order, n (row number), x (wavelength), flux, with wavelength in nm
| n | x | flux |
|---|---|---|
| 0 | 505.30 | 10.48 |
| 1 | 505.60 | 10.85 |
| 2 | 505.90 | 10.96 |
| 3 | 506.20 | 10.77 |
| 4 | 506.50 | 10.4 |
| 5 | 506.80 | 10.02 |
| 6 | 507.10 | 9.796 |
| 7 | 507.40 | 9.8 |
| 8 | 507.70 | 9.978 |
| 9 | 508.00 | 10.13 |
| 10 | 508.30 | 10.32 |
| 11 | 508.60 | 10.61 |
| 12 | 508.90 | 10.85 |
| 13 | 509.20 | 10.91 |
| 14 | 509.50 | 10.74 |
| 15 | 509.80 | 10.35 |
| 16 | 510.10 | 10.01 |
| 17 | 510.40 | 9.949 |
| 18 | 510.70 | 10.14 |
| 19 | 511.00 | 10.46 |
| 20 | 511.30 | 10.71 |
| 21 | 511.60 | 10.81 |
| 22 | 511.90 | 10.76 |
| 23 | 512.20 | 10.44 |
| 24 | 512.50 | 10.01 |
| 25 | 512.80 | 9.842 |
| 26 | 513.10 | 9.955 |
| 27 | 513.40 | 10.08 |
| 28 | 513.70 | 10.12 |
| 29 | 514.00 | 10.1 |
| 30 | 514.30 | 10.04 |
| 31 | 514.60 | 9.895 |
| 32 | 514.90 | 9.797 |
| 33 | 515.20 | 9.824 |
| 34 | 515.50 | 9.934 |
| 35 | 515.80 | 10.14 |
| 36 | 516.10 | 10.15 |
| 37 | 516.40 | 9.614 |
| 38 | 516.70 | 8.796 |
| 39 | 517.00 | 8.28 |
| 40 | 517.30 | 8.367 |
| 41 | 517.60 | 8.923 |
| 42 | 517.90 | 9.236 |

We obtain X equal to 10.01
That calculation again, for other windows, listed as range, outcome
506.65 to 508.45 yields 9.796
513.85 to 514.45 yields 10.04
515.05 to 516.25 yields 9.824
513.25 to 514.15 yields 10.08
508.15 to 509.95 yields 10.32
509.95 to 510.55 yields 9.949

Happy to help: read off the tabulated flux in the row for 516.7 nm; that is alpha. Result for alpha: 8.796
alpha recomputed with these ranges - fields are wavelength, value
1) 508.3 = 10.32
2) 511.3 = 10.71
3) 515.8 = 10.14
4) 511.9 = 10.76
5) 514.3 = 10.04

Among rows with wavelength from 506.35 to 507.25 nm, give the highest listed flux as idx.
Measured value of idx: 10.4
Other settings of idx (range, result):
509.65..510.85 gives 10.35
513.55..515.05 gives 10.12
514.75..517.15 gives 10.15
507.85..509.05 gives 10.85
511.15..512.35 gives 10.81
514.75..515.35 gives 9.824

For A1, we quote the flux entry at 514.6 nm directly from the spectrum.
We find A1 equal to 9.895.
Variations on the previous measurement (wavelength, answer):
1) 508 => 10.13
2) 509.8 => 10.35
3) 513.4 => 10.08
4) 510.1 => 10.01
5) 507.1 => 9.796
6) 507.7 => 9.978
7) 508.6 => 10.61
